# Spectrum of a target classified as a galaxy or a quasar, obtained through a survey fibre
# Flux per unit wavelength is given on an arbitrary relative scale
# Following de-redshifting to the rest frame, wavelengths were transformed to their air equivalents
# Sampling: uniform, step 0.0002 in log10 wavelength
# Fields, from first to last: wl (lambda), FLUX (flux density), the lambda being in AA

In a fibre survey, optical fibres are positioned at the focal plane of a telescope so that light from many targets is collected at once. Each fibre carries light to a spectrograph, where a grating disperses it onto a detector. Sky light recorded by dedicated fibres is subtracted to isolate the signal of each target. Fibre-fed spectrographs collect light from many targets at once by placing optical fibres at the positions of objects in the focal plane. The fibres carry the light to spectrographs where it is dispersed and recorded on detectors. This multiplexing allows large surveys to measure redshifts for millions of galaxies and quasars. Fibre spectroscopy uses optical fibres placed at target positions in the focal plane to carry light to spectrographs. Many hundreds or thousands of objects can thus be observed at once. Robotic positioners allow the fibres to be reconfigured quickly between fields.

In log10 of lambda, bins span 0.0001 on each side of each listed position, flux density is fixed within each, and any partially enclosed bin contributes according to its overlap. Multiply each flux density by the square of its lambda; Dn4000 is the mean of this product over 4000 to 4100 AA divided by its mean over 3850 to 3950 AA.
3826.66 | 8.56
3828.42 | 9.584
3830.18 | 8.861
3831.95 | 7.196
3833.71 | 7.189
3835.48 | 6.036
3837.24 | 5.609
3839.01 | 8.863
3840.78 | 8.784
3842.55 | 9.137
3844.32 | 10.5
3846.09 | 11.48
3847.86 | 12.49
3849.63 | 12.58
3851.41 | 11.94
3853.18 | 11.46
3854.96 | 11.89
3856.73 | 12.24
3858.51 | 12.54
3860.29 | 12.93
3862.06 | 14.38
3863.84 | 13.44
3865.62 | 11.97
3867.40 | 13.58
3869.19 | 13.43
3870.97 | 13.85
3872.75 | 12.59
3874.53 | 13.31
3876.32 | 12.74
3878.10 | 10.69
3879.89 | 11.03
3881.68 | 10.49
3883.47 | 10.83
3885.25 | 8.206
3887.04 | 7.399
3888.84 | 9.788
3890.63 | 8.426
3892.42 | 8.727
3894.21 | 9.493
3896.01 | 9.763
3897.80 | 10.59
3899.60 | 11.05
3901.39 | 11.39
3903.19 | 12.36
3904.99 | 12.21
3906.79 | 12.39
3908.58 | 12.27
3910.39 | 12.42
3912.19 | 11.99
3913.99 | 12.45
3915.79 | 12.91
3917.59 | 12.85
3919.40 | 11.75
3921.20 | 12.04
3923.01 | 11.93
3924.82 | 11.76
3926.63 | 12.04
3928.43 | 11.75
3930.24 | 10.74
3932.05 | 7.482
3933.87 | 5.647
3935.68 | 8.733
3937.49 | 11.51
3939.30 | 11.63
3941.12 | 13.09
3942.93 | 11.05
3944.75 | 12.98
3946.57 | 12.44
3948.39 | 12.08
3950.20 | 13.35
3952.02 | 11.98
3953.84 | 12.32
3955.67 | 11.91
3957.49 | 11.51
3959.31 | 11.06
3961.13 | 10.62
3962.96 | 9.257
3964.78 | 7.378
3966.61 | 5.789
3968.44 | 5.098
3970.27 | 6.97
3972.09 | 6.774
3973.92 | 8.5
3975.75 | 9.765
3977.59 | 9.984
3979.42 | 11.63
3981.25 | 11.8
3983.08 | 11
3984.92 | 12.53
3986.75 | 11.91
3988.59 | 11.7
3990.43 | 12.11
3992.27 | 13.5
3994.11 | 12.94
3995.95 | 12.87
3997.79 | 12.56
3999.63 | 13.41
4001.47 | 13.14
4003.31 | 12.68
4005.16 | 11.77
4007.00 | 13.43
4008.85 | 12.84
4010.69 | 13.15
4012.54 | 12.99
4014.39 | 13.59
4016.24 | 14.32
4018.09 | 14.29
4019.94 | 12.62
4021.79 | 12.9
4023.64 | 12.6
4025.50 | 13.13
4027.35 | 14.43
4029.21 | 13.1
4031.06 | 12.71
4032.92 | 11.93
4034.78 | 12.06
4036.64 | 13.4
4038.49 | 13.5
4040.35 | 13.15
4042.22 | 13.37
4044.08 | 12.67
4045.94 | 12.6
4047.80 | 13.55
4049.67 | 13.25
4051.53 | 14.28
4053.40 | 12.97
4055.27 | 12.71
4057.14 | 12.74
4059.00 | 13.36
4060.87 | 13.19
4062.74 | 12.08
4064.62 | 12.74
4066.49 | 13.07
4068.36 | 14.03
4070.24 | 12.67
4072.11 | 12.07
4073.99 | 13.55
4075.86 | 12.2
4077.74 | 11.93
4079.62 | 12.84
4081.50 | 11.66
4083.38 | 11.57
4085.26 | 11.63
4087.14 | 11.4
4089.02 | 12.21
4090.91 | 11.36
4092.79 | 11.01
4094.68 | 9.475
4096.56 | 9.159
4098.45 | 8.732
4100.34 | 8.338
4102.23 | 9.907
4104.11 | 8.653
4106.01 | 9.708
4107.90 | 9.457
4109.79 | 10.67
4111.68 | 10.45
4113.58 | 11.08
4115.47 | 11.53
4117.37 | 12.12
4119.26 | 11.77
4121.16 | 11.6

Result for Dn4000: 1.18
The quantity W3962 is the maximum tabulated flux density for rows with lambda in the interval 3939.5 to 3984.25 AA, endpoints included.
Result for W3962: 13.35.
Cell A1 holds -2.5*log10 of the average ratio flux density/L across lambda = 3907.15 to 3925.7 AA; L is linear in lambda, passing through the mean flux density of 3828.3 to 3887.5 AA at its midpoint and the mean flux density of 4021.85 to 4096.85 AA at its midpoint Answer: -0.079 mag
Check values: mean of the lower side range 10.9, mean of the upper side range 12.6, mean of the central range 12.2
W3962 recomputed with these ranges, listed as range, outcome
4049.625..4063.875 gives 14.28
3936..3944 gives 13.09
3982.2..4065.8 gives 14.43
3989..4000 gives 13.5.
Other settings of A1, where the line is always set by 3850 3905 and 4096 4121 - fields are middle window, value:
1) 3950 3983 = 0.13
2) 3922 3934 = 0.07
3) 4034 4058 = -0.24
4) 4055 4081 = -0.22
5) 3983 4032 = -0.20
